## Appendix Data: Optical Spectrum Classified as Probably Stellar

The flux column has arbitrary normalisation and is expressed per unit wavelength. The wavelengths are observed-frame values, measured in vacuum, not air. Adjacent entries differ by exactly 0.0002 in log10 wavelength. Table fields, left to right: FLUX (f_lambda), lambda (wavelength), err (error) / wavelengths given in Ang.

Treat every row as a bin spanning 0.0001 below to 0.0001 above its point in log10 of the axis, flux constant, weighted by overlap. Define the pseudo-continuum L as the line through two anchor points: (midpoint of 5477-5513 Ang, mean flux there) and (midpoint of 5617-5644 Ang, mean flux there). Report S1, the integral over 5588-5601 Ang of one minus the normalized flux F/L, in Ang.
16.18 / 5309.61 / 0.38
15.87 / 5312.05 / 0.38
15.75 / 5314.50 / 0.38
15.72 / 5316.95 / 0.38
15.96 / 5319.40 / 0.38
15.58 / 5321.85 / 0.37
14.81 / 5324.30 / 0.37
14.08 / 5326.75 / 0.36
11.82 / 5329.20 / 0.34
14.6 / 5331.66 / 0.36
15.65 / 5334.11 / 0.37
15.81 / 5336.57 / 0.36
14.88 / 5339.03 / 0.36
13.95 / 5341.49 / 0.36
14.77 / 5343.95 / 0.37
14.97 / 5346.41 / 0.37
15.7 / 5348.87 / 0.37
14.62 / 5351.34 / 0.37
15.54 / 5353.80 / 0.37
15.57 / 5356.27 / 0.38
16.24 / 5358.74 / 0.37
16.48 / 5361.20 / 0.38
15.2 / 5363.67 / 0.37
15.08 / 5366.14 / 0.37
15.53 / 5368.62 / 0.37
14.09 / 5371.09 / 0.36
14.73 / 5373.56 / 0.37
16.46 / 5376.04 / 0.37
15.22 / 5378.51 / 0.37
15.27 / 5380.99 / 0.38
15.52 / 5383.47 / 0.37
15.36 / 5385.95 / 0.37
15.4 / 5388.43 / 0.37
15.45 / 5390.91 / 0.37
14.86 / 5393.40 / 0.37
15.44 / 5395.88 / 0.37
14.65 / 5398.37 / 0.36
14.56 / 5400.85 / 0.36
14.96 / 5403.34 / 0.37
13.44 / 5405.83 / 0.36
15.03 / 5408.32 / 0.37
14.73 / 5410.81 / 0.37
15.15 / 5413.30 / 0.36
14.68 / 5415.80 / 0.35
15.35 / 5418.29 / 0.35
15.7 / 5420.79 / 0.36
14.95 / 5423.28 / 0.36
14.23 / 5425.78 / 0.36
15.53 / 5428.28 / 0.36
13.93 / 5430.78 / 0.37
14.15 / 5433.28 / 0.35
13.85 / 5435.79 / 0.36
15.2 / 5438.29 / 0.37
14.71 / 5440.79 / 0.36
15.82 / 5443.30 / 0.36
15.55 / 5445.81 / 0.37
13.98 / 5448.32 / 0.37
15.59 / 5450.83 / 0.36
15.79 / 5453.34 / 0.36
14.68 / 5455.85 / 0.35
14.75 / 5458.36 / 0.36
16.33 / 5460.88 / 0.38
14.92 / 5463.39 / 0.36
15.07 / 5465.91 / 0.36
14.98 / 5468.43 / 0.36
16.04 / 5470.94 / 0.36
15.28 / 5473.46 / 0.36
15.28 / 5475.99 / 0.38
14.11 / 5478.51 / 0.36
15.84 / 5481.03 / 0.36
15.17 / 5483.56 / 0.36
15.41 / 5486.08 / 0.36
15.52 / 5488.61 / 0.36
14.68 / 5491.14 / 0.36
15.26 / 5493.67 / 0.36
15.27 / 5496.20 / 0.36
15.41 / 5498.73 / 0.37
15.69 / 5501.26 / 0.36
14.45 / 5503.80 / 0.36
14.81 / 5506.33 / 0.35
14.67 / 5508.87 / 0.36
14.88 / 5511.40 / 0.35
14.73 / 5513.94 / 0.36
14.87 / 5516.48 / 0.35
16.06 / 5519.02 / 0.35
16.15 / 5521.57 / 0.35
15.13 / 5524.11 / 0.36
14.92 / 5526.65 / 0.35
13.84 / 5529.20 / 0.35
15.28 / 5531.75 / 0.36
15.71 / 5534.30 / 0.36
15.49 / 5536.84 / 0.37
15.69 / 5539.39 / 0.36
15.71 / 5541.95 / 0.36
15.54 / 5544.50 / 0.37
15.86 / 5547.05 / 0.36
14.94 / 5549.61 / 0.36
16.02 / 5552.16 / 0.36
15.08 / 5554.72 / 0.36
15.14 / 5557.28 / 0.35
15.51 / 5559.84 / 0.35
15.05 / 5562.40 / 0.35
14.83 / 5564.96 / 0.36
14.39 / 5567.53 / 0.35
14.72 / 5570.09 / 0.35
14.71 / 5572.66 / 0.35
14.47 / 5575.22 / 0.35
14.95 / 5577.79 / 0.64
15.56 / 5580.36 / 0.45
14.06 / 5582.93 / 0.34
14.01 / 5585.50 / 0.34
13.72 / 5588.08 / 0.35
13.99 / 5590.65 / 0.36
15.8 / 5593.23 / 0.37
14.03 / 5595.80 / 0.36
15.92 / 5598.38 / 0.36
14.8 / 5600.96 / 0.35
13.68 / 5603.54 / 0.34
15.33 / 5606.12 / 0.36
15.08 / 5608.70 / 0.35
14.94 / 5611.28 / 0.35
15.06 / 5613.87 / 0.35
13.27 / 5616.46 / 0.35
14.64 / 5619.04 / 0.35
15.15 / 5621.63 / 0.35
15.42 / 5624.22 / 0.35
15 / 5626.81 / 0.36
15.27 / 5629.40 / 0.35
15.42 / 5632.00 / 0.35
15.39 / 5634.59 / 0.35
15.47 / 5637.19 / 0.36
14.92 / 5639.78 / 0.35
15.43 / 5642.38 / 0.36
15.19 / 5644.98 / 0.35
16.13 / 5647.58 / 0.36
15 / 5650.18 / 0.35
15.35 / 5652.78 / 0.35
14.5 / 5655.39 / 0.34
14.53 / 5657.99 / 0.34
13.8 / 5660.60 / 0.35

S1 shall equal 0.3 Ang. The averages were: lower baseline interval 15.1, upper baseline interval 15.2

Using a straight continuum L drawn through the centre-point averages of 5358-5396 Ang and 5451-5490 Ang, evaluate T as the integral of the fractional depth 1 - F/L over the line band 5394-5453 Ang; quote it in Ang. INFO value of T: 1.9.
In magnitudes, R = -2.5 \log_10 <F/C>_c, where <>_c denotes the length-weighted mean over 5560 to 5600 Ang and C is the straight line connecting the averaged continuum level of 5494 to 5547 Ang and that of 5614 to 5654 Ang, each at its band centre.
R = 0.03 mag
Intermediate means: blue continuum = 15.2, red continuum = 15.1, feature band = 14.7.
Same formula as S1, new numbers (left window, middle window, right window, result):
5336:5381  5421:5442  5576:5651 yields 0.7 Ang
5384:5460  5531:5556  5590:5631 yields -1.1 Ang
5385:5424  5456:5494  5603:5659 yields -0.6 Ang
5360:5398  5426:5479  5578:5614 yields 0.3 Ang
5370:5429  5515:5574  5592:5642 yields -0.9 Ang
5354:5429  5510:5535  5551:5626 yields -0.4 Ang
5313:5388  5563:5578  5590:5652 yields 0.4 Ang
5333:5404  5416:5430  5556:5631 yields 0.0 Ang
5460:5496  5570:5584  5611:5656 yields 0.4 Ang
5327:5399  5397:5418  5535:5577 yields 0.6 Ang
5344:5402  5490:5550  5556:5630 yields -1.1 Ang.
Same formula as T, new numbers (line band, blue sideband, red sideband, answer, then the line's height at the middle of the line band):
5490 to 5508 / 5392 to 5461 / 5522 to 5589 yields -0.1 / 15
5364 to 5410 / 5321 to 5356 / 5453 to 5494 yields -0.4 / 14.9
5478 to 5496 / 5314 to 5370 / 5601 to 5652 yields -0.1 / 15.1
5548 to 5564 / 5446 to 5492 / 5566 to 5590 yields -0.7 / 14.6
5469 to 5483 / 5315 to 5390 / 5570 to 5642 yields -0.3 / 15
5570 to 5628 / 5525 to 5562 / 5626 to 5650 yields 2.4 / 15.3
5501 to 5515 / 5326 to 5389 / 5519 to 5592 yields 0.2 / 15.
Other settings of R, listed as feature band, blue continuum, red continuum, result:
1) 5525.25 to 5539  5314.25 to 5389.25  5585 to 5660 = -0.007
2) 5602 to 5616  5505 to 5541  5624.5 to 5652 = 0.041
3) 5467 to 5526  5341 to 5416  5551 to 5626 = -0.018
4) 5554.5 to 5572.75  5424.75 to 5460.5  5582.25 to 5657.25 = -0.003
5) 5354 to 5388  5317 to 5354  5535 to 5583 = -0.038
